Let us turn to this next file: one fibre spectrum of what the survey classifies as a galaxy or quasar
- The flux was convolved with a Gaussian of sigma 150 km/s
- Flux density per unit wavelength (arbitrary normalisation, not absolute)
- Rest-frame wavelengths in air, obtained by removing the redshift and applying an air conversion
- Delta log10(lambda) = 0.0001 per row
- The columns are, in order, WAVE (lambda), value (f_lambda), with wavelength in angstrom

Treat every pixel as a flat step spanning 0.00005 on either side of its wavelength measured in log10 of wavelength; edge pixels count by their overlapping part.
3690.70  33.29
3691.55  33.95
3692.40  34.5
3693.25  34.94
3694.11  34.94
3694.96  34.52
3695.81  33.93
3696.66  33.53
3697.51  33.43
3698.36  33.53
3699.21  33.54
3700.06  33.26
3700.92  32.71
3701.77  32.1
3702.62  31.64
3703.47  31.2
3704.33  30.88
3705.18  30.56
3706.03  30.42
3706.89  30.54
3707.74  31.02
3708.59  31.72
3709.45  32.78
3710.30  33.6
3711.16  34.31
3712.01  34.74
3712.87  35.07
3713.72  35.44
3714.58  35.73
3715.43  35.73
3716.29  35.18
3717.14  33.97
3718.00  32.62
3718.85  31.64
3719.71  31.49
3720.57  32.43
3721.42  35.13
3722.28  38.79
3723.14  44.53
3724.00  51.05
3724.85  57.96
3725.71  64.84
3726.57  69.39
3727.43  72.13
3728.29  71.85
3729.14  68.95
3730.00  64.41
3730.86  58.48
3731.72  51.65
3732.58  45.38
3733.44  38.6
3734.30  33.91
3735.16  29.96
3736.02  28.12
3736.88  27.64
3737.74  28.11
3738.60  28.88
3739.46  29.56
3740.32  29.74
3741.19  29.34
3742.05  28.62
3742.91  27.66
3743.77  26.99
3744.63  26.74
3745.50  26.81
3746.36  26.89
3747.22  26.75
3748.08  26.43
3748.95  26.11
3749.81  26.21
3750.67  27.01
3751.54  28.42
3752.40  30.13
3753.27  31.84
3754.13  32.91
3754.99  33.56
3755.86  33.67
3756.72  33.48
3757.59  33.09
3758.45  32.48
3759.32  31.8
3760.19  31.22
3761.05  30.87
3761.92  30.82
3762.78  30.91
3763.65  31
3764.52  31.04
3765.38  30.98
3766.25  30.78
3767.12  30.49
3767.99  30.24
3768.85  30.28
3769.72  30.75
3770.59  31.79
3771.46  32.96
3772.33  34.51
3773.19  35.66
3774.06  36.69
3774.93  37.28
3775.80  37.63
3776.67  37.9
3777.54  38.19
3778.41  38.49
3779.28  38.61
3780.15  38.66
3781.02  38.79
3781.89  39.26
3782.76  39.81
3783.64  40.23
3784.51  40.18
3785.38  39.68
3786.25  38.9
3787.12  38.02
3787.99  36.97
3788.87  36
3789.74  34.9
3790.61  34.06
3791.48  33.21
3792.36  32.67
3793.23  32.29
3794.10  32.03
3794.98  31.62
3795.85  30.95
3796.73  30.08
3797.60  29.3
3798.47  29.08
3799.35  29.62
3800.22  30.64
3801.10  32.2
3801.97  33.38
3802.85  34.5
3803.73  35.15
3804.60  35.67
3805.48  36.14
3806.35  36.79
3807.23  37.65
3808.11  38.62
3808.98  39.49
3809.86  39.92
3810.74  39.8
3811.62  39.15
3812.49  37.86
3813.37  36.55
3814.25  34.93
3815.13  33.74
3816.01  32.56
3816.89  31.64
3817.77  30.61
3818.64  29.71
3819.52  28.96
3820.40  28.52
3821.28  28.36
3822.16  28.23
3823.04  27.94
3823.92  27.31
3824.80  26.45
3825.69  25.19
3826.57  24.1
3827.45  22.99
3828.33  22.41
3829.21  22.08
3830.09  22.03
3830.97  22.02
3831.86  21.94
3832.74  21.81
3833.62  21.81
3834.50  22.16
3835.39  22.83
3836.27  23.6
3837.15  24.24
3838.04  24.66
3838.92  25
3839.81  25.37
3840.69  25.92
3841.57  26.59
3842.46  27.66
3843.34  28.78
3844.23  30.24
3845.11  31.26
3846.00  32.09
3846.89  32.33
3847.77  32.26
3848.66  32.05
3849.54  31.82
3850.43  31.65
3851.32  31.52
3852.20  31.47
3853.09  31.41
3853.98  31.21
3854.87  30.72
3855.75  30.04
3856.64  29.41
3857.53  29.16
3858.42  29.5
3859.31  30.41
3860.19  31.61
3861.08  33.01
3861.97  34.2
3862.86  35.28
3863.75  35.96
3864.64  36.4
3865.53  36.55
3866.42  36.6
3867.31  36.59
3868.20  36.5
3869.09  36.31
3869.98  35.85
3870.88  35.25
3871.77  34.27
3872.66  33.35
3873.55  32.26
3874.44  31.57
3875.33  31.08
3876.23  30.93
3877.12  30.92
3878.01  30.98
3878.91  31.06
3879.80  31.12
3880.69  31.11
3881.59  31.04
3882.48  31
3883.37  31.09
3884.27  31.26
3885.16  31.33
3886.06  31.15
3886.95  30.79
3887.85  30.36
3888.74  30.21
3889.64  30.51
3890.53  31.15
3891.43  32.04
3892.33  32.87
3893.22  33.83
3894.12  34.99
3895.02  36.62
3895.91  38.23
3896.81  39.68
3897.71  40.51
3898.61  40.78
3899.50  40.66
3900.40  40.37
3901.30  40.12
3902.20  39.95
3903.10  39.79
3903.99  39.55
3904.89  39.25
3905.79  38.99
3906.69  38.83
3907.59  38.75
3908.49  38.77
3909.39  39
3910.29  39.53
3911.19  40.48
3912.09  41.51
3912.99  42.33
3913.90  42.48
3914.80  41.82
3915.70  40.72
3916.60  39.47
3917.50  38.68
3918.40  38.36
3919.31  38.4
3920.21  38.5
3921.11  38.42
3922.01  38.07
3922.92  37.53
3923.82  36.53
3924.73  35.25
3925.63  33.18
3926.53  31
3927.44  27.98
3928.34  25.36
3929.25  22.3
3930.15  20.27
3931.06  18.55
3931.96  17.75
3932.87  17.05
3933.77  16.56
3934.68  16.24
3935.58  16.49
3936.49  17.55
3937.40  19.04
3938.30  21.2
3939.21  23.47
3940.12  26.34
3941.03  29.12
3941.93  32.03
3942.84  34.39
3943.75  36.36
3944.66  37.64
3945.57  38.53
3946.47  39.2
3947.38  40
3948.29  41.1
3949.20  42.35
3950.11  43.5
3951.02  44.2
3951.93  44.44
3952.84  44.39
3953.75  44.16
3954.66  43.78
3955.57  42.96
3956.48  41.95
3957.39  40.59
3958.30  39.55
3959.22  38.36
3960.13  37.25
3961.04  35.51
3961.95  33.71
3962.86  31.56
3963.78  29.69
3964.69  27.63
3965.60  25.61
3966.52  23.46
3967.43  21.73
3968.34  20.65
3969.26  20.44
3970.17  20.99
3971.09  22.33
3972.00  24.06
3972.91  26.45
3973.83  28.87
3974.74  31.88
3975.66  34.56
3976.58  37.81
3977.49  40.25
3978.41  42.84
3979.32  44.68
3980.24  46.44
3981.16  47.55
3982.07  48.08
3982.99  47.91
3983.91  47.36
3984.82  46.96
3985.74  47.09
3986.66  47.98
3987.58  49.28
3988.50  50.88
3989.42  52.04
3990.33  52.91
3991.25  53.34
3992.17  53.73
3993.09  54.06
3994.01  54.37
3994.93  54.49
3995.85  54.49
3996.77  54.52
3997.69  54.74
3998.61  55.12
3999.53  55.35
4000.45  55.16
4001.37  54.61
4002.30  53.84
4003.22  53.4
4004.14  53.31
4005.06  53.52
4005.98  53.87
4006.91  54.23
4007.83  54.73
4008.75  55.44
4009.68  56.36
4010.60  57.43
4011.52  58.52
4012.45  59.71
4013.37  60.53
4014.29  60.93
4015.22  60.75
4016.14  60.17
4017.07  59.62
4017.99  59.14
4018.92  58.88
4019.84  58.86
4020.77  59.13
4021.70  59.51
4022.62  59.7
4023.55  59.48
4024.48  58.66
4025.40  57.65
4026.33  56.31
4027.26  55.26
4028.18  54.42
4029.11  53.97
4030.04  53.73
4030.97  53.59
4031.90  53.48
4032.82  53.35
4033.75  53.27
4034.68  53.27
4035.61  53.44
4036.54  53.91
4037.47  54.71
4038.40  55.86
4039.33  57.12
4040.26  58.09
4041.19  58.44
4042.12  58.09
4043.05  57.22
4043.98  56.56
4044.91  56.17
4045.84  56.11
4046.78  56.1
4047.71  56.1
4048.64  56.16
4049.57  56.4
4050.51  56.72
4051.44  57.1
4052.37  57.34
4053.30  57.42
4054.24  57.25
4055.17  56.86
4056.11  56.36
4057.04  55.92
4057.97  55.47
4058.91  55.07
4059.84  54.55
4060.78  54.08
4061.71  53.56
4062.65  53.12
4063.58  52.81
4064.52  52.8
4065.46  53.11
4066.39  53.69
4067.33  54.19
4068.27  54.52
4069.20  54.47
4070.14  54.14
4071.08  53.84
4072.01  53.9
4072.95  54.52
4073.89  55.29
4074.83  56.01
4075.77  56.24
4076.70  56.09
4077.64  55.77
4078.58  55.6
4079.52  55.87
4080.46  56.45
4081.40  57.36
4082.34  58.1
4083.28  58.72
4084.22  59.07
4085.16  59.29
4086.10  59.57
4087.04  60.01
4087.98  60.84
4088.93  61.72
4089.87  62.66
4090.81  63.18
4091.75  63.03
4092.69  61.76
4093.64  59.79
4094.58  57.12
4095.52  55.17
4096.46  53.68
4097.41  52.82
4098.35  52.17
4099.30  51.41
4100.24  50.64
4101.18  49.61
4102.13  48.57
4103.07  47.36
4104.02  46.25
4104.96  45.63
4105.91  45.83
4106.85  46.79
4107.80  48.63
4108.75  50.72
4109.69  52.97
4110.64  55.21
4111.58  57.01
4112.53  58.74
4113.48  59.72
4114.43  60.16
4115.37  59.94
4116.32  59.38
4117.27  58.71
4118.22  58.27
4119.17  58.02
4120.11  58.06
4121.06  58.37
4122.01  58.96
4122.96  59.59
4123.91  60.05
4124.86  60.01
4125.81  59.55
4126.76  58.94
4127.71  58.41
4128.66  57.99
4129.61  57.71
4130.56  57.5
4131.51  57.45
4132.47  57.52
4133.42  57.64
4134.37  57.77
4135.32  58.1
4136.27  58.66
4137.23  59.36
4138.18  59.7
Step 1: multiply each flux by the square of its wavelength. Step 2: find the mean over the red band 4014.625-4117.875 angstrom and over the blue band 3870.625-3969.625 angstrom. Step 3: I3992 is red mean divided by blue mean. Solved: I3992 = 1.8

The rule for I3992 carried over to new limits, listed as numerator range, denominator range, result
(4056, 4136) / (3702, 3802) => 1.88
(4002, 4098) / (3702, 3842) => 1.94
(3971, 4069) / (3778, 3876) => 1.84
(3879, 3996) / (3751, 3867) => 1.21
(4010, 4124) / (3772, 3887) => 1.98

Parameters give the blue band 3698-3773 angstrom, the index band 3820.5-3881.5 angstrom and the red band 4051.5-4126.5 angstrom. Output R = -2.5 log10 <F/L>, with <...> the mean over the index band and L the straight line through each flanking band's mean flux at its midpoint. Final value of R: 0.38 mag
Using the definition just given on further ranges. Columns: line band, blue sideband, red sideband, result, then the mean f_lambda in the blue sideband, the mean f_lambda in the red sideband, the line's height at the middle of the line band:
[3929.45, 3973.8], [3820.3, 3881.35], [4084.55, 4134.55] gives 0.29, 29.5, 56.4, 40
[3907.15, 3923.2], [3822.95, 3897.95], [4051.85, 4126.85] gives -0.09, 30.4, 55.8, 36.4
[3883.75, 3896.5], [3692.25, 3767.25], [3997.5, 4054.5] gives 0.39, 35.5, 56.4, 46.8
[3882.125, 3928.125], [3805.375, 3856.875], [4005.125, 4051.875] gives 0.09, 29.5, 56.7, 39.7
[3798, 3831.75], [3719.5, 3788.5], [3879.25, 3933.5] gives 0.15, 36.7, 34.7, 35.9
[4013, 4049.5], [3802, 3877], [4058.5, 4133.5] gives -0.15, 30.9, 55.9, 49.6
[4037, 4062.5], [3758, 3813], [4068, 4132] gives -0.07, 34.7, 56.2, 52.8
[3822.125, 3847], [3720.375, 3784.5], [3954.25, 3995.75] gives 0.43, 36.7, 39.3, 37.7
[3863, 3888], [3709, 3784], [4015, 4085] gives 0.33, 36.3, 56.1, 44.7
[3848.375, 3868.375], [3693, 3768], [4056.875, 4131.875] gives 0.29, 35.4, 55.9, 42.6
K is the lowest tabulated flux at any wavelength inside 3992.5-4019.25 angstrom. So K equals 53.31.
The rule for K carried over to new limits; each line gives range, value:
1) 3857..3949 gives 16.24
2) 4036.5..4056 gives 53.91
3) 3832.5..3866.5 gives 21.81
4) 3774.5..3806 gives 29.08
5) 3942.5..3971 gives 20.44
